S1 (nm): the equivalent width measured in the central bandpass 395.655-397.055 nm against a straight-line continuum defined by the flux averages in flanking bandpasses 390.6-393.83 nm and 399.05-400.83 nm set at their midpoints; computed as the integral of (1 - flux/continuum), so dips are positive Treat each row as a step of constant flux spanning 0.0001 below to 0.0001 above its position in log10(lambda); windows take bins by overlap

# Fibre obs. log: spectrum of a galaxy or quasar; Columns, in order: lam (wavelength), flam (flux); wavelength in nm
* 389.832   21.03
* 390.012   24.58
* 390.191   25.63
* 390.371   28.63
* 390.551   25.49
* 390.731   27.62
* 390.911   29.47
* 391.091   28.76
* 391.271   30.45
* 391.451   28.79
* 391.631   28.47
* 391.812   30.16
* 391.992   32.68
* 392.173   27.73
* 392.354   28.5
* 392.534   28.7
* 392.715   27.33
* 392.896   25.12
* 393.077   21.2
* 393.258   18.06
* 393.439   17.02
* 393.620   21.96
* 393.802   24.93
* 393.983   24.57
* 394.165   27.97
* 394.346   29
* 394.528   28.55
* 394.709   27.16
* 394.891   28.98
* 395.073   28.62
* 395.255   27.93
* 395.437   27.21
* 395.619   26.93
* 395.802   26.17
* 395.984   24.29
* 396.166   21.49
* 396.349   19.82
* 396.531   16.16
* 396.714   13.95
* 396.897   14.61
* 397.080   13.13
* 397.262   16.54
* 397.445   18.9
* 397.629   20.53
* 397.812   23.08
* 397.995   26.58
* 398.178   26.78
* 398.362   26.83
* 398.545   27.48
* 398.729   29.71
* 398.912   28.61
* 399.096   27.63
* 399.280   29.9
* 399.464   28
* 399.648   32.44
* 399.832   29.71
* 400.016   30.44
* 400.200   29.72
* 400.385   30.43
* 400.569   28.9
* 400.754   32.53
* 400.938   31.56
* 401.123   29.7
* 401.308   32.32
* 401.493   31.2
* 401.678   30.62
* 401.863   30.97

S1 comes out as 0.44 nm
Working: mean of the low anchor 26.5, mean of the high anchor 30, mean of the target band 19.5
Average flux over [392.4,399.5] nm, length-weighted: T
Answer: 24.1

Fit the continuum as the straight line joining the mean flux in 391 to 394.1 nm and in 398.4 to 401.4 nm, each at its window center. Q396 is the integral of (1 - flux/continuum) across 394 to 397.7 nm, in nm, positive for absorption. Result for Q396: 0.64 nm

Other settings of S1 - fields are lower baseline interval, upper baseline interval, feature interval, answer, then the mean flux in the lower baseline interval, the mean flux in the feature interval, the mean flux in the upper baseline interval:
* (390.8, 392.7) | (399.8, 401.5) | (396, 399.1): 0.86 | 29.3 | 21.8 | 30.7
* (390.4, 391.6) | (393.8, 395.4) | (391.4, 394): 0.23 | 28.5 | 25.7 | 27.7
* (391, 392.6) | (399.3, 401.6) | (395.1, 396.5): 0.25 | 29.4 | 24.6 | 30.6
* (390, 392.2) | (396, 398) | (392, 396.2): -0.47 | 28.5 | 25.8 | 18.5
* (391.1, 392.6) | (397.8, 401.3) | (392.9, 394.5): 0.32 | 29.4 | 23.4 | 29.2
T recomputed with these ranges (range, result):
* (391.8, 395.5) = 26.3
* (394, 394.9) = 28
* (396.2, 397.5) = 16.3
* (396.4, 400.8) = 25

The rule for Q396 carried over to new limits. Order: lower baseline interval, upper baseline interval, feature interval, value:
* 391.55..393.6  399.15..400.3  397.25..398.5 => 0.241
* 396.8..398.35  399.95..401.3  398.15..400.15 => -0.266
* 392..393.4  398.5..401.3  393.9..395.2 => -0.065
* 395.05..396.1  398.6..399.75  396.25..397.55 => 0.535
